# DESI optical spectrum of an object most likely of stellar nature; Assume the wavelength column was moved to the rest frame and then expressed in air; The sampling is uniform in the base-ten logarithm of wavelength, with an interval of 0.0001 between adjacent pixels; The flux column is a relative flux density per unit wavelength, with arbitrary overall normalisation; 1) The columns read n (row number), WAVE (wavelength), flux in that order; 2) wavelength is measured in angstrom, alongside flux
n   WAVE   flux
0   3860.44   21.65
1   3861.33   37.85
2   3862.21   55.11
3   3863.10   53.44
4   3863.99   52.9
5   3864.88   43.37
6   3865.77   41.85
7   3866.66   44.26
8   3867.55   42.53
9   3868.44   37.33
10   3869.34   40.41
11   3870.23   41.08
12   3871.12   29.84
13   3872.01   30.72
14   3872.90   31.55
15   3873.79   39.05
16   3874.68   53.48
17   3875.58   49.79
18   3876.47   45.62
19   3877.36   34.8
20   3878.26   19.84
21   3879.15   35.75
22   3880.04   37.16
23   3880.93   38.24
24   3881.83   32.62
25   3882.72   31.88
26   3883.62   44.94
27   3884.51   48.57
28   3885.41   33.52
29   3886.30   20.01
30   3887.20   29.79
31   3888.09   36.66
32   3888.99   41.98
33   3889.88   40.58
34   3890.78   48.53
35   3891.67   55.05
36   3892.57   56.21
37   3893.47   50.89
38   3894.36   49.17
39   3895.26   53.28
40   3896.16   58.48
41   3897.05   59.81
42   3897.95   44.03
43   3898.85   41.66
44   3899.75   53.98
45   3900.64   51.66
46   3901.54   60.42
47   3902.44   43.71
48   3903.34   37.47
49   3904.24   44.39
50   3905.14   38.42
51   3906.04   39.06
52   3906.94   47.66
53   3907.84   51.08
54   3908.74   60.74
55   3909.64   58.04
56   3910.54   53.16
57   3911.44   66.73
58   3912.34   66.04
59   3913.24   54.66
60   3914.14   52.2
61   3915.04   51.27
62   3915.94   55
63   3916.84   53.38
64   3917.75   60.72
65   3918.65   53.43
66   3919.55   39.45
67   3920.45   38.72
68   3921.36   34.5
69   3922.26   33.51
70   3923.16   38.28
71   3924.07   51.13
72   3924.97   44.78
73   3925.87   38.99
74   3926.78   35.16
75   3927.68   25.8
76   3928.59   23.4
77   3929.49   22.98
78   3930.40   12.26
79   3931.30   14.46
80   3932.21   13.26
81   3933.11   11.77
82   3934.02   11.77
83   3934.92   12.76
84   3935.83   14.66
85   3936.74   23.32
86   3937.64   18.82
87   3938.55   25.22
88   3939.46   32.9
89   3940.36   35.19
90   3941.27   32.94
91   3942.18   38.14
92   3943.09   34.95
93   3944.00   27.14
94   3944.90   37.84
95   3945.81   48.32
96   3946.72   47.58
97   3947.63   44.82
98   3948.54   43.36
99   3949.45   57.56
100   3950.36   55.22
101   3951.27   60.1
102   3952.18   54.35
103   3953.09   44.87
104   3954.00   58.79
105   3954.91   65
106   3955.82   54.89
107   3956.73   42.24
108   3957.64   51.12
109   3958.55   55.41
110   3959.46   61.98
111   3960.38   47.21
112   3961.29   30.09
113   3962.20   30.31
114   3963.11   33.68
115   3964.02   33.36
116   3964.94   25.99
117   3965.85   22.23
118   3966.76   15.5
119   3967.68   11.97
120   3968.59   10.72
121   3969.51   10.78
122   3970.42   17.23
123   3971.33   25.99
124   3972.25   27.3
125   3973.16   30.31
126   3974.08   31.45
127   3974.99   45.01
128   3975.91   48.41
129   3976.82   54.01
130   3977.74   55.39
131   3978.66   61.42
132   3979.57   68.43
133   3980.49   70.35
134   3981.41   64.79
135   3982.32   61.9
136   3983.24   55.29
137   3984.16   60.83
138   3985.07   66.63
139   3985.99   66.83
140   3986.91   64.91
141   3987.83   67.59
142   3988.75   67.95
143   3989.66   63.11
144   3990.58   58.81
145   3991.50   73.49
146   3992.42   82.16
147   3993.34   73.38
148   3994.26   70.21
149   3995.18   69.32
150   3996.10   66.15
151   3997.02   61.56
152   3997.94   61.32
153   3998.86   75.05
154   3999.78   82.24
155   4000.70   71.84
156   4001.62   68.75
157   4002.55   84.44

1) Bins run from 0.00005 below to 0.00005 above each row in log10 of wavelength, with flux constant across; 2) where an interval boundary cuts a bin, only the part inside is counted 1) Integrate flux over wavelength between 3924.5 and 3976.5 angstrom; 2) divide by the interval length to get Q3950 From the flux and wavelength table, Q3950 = 34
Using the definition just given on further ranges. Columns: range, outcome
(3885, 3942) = 40.6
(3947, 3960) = 53.4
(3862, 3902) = 43.1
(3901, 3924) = 49.3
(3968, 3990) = 49.6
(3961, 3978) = 29.2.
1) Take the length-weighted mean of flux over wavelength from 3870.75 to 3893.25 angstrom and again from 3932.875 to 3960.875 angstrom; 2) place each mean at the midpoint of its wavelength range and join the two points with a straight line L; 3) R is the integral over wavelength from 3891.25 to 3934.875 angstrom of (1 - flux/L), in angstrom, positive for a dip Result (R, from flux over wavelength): -4.5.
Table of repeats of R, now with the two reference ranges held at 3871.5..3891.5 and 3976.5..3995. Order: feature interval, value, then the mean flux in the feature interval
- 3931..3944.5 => 7.57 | 23.3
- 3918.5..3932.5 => 4.80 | 32.3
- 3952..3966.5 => 3.56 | 43.9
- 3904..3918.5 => -2.44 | 53.4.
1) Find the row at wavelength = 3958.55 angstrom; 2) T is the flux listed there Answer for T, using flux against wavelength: 55.41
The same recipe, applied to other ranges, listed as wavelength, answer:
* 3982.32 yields 61.9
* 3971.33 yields 25.99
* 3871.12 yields 29.84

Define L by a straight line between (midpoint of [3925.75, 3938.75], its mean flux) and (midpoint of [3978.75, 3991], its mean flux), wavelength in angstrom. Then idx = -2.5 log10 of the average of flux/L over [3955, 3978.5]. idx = 0.312 mag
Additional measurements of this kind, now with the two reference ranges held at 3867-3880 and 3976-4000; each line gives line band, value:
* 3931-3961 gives 0.40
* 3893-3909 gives -0.10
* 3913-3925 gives 0.04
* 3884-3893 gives 0.02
